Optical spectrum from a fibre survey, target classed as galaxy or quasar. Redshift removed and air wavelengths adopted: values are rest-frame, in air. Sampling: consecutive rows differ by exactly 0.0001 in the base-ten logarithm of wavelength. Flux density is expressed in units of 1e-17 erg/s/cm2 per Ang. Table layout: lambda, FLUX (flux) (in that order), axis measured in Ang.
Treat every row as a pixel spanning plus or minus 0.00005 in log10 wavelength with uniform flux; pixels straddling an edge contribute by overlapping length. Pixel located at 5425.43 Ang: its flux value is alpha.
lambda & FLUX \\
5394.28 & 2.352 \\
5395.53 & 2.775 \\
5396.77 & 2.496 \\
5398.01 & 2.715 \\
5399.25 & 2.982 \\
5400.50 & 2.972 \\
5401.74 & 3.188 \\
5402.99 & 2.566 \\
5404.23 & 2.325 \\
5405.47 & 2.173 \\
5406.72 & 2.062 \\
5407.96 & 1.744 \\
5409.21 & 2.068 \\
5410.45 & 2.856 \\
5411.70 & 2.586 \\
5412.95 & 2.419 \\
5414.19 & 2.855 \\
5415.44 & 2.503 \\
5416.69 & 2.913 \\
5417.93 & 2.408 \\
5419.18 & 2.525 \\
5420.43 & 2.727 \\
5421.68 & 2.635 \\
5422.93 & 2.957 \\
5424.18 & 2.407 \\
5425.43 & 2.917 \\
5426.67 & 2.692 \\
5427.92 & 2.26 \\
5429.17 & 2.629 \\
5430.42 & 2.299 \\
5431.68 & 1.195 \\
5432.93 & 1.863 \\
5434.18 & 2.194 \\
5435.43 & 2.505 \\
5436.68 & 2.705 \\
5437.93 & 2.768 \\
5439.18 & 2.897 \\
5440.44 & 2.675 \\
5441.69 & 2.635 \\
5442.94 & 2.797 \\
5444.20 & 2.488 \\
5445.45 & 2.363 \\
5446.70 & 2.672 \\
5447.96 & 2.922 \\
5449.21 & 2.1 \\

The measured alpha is 2.917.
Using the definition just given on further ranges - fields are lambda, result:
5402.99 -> 2.566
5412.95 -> 2.419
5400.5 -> 2.972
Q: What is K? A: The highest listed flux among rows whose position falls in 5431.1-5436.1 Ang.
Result 2.505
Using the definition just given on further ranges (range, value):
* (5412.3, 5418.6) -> 2.913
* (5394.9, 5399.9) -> 2.982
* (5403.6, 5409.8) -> 2.325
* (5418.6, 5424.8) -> 2.957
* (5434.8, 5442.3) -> 2.897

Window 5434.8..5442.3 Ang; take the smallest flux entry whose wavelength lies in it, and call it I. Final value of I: 2.505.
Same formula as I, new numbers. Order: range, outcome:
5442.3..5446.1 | 2.363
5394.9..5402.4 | 2.496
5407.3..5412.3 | 1.744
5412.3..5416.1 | 2.419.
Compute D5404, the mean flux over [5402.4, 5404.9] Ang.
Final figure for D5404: 2.45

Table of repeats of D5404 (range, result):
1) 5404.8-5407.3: 2.12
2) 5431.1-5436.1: 1.96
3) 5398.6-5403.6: 2.92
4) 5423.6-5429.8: 2.59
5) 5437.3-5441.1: 2.78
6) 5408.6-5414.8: 2.56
